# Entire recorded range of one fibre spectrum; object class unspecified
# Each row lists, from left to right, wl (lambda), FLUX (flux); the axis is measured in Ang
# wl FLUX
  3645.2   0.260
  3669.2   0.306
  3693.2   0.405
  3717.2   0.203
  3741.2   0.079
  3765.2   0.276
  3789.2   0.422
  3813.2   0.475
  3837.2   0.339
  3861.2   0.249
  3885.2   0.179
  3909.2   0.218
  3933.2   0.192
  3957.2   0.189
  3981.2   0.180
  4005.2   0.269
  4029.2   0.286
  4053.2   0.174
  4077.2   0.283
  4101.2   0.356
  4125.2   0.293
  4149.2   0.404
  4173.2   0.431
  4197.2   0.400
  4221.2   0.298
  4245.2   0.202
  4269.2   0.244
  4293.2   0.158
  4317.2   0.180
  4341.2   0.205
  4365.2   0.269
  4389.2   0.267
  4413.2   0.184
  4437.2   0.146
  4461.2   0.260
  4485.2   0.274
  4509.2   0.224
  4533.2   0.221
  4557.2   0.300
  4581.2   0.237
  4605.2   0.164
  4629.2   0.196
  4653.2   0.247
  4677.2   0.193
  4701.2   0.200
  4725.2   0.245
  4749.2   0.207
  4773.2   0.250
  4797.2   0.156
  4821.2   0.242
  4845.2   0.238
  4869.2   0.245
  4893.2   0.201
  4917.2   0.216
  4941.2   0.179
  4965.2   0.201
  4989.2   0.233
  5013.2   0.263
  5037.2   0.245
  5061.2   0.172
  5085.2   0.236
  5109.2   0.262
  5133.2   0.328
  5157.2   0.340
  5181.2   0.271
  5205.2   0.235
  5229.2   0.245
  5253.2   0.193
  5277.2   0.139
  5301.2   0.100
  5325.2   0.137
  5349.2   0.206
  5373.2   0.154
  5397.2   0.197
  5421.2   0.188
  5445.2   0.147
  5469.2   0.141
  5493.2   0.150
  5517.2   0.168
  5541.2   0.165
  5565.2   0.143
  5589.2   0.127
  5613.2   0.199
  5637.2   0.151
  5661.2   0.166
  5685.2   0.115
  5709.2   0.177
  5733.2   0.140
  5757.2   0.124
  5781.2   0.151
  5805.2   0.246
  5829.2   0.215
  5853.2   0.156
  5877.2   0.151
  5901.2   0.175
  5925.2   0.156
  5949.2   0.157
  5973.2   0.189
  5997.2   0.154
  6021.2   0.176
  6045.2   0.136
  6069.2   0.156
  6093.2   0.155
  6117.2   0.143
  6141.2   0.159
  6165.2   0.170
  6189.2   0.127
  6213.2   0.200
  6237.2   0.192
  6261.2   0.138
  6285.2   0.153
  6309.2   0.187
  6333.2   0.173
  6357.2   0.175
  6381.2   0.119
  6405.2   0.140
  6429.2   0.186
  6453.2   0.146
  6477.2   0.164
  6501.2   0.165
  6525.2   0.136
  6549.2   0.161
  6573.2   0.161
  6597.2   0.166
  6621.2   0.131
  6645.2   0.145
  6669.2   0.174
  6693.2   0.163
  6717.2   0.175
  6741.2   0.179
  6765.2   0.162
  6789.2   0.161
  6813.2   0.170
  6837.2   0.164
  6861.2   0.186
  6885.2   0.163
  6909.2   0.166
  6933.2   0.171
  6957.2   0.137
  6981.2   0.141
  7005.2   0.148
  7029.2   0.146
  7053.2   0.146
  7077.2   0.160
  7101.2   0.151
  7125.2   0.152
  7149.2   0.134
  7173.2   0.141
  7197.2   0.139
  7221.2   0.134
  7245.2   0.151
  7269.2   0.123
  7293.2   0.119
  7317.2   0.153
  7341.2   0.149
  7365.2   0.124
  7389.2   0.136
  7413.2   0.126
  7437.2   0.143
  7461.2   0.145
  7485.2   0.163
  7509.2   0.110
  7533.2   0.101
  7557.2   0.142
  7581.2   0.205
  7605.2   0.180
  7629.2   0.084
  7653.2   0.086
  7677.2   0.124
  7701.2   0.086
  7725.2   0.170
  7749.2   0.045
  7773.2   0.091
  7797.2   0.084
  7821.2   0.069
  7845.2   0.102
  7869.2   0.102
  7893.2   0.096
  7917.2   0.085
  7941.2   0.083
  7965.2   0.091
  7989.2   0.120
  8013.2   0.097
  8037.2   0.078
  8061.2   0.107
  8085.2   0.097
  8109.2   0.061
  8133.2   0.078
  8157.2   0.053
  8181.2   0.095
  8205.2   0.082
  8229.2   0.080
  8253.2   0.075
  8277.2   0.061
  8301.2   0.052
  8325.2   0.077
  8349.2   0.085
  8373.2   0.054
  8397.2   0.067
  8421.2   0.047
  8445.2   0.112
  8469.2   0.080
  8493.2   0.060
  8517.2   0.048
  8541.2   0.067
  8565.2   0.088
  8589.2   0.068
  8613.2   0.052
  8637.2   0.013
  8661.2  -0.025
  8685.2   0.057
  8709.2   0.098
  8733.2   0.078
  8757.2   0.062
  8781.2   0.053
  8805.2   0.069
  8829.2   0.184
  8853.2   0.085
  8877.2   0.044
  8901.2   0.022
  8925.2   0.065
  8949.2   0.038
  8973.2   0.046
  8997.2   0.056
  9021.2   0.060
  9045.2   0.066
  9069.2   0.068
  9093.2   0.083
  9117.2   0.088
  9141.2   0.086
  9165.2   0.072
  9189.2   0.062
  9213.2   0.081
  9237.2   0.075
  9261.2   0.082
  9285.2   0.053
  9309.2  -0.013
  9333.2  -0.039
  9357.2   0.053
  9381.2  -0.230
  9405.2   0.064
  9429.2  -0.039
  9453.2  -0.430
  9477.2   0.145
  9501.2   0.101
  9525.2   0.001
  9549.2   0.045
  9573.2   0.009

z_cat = 1.70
